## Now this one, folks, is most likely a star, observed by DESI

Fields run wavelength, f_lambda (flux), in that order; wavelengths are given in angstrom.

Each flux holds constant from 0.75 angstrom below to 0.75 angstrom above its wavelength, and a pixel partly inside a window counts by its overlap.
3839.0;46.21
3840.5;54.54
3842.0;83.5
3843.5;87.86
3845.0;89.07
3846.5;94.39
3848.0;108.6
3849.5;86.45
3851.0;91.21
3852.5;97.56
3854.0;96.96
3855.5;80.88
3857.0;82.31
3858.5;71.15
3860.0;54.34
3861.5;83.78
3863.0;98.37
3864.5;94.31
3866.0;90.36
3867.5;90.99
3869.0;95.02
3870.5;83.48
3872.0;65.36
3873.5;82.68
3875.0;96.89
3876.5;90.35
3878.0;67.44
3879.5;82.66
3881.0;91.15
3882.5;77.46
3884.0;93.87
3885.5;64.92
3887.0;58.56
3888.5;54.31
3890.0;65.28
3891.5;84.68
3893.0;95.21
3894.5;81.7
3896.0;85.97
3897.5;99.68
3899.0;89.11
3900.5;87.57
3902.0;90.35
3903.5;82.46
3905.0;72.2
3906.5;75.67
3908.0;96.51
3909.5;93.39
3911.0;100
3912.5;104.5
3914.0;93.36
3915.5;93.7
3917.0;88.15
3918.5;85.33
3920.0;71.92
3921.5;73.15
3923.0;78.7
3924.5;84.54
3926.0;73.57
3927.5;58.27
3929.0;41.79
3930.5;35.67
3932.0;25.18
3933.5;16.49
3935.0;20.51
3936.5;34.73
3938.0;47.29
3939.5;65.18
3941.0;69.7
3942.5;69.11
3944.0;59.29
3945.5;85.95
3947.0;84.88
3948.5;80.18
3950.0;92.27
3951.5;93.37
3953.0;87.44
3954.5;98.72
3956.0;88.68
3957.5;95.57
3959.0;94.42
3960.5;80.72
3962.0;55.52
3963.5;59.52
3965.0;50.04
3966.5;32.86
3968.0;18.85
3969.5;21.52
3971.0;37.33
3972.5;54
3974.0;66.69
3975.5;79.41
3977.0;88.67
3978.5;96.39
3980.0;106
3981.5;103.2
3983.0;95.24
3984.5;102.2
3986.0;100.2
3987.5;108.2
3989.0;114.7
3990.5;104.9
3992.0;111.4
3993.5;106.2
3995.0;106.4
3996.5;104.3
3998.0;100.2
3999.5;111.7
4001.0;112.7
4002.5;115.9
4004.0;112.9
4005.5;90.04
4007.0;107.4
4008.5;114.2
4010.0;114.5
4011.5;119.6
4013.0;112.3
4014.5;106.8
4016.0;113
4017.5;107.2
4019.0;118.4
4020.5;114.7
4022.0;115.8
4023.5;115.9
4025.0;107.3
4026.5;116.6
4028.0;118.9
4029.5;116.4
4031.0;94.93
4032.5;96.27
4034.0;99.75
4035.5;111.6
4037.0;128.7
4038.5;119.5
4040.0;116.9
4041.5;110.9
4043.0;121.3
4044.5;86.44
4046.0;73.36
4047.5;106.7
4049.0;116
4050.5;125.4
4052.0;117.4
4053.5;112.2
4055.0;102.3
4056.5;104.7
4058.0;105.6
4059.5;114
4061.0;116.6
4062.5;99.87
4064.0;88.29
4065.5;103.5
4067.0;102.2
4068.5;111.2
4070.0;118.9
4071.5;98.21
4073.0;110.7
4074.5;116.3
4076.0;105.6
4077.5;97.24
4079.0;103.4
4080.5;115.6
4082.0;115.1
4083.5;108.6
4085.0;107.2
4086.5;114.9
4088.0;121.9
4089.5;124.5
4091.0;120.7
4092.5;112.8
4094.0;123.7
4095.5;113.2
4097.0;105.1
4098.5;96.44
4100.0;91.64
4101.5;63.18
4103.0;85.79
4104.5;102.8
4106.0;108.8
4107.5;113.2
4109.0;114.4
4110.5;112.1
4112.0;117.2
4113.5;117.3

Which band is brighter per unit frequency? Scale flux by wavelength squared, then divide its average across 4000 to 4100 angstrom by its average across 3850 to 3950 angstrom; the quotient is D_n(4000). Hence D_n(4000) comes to 1.54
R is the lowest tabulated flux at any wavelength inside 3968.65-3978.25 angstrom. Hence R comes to 21.52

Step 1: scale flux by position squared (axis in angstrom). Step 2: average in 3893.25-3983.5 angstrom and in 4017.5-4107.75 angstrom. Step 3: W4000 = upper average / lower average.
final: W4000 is 1.58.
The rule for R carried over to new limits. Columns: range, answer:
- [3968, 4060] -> 18.85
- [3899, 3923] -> 71.92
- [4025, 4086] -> 73.36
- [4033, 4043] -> 99.75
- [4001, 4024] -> 90.04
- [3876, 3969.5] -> 16.49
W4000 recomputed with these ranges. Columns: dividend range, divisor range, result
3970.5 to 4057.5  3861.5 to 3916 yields 1.32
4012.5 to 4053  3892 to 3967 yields 1.56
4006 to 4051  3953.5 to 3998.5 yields 1.37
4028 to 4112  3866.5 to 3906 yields 1.44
